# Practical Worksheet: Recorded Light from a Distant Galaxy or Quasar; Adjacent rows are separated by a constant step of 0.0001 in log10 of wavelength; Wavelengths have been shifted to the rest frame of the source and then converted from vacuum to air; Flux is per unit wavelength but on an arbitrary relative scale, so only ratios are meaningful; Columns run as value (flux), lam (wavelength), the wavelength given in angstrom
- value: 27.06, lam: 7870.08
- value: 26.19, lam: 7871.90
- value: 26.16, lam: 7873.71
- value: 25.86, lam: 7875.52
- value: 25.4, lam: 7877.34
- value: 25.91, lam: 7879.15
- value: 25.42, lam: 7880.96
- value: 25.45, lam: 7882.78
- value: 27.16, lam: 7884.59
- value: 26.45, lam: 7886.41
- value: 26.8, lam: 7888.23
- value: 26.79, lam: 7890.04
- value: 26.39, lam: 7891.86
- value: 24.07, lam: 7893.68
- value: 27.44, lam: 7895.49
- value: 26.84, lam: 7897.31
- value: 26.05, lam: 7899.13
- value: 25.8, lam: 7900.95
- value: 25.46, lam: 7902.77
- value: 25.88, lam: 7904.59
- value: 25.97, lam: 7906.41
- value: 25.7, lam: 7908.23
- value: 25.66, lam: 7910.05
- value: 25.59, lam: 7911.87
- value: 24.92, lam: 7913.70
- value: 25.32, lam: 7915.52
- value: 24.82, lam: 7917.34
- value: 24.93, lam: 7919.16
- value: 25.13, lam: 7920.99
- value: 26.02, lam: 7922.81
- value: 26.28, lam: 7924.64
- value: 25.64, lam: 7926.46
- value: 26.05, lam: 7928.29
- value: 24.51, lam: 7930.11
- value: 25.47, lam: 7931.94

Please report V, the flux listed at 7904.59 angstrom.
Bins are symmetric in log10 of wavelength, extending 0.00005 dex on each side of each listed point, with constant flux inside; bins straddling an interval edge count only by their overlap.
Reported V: 25.88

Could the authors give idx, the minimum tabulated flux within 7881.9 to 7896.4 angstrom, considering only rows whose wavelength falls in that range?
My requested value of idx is 24.07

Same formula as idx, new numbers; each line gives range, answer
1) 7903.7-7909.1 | 25.7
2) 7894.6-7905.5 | 25.46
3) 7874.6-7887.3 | 25.4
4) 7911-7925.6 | 24.82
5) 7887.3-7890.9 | 26.79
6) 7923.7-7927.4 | 25.64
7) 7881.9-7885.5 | 25.45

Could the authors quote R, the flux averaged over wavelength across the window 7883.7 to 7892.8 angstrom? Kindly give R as 26.7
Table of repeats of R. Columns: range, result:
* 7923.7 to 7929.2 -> 26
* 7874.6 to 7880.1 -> 25.7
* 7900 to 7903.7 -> 25.6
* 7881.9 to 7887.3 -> 26.4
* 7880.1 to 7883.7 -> 25.4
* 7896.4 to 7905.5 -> 26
